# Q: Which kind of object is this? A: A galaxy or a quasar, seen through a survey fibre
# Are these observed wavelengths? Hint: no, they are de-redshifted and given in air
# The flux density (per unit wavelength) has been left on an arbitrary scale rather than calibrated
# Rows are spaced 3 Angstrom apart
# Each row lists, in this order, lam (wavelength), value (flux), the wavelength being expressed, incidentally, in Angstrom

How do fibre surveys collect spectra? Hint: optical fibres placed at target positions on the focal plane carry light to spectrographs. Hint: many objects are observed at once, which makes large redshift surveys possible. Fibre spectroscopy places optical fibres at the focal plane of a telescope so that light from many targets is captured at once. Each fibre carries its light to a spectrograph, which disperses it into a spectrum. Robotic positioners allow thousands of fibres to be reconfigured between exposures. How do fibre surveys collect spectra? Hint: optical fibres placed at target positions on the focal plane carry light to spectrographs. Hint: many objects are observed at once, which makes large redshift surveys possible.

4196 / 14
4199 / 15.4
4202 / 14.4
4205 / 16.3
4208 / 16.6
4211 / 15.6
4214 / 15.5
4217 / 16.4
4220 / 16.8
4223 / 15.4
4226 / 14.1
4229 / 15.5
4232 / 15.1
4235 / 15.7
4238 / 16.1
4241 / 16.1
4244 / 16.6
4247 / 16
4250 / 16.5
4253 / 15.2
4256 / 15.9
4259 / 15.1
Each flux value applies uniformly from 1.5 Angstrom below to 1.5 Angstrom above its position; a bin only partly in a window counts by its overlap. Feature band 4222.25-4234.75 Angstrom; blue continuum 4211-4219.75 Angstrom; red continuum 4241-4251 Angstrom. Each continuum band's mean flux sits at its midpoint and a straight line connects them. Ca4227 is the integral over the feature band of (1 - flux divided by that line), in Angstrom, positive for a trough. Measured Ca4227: 0.8 Angstrom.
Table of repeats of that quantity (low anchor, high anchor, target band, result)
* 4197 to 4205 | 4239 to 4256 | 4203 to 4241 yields -0.5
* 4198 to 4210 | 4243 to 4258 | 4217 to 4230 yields 0.2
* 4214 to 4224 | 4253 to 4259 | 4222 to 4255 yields 0.3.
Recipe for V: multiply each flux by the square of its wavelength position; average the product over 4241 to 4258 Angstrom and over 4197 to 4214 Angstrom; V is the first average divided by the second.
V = 1.05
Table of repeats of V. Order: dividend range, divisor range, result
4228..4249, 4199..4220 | 1.02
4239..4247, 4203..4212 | 1.03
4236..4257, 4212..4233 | 1.04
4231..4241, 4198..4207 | 1.04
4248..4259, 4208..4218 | 1.01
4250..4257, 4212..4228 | 1.02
